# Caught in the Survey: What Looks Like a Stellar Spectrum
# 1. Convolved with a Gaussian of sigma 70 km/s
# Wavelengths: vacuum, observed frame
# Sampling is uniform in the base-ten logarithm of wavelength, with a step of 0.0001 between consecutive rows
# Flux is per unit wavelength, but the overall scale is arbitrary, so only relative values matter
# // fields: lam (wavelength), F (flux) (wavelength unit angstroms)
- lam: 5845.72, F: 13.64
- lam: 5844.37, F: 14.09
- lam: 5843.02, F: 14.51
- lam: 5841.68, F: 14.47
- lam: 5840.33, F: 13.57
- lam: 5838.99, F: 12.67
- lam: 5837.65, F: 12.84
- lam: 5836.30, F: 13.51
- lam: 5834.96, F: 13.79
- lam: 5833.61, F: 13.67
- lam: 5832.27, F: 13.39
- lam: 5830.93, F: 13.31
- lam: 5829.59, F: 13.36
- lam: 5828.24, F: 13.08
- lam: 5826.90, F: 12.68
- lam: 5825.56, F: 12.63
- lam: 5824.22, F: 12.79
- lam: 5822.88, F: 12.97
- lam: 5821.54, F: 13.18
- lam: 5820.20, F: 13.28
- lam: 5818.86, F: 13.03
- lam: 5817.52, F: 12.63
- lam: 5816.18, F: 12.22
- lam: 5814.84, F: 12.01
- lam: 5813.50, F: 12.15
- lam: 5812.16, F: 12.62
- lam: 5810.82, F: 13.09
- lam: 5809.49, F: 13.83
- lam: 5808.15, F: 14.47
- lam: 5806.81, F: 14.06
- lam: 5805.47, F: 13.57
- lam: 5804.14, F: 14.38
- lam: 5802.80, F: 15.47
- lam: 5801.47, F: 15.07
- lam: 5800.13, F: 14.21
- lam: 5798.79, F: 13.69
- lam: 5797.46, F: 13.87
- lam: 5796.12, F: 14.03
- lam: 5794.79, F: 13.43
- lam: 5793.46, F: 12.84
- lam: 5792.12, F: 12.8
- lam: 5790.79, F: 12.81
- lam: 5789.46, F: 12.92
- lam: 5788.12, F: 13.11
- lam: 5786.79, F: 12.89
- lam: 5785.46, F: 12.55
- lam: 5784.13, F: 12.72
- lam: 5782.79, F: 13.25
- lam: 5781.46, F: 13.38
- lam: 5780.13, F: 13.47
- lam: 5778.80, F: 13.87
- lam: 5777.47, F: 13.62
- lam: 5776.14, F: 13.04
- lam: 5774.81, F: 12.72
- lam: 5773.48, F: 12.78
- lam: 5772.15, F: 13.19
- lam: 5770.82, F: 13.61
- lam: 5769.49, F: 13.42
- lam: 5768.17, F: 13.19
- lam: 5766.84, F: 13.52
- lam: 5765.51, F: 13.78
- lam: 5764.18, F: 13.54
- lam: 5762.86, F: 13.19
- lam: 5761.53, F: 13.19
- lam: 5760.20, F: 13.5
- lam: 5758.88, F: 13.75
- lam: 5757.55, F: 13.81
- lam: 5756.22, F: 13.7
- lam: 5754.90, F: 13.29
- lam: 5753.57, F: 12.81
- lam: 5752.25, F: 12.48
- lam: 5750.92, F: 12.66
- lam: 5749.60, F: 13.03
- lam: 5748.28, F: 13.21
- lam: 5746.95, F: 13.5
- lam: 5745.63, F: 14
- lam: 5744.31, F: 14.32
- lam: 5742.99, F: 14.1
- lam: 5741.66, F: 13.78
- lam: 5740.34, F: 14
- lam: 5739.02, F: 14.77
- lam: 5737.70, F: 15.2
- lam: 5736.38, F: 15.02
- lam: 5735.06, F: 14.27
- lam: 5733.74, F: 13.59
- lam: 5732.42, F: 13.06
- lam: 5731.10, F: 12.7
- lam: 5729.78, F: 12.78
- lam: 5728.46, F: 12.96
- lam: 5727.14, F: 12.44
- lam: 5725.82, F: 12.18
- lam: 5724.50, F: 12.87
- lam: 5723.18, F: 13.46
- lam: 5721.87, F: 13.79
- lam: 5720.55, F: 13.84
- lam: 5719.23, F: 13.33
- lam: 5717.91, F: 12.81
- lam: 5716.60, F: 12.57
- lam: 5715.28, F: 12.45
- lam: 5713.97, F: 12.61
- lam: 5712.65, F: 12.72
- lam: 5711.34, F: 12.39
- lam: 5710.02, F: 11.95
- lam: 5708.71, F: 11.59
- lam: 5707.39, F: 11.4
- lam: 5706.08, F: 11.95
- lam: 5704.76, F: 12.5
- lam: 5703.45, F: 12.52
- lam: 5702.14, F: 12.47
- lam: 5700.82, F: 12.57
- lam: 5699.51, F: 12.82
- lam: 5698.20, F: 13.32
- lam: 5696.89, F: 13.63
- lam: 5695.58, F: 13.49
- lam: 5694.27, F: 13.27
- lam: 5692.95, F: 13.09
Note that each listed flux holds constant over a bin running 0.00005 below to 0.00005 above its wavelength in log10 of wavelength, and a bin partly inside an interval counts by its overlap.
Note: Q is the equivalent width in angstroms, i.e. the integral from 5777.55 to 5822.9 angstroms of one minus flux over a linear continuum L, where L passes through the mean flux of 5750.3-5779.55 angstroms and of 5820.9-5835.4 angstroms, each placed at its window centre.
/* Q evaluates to -0.5 angstroms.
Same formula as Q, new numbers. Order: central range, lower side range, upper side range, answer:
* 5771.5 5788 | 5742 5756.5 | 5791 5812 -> 0.7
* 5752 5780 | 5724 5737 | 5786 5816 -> 0.0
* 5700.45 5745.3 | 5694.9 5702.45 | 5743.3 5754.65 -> 0.3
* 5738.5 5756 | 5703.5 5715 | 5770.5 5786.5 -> -1.1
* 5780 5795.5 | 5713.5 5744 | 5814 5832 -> 0.1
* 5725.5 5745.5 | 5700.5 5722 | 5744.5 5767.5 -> -1.1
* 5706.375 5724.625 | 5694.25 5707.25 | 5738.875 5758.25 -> 0.5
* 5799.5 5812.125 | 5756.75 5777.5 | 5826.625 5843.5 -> -0.7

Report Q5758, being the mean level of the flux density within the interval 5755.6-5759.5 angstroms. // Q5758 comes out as 13.7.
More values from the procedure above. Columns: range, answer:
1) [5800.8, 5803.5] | 15.3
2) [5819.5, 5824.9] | 13.1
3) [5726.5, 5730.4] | 12.7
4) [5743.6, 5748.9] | 13.8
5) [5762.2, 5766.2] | 13.5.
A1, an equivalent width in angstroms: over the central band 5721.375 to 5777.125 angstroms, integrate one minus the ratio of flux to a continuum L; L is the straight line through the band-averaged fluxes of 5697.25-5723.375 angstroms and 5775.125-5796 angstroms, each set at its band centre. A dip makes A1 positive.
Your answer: -2.3 angstroms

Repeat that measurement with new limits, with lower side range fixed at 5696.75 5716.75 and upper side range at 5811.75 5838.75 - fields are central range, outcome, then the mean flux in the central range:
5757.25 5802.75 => -2.3 angstroms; 13.4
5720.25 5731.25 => -0.4 angstroms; 13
